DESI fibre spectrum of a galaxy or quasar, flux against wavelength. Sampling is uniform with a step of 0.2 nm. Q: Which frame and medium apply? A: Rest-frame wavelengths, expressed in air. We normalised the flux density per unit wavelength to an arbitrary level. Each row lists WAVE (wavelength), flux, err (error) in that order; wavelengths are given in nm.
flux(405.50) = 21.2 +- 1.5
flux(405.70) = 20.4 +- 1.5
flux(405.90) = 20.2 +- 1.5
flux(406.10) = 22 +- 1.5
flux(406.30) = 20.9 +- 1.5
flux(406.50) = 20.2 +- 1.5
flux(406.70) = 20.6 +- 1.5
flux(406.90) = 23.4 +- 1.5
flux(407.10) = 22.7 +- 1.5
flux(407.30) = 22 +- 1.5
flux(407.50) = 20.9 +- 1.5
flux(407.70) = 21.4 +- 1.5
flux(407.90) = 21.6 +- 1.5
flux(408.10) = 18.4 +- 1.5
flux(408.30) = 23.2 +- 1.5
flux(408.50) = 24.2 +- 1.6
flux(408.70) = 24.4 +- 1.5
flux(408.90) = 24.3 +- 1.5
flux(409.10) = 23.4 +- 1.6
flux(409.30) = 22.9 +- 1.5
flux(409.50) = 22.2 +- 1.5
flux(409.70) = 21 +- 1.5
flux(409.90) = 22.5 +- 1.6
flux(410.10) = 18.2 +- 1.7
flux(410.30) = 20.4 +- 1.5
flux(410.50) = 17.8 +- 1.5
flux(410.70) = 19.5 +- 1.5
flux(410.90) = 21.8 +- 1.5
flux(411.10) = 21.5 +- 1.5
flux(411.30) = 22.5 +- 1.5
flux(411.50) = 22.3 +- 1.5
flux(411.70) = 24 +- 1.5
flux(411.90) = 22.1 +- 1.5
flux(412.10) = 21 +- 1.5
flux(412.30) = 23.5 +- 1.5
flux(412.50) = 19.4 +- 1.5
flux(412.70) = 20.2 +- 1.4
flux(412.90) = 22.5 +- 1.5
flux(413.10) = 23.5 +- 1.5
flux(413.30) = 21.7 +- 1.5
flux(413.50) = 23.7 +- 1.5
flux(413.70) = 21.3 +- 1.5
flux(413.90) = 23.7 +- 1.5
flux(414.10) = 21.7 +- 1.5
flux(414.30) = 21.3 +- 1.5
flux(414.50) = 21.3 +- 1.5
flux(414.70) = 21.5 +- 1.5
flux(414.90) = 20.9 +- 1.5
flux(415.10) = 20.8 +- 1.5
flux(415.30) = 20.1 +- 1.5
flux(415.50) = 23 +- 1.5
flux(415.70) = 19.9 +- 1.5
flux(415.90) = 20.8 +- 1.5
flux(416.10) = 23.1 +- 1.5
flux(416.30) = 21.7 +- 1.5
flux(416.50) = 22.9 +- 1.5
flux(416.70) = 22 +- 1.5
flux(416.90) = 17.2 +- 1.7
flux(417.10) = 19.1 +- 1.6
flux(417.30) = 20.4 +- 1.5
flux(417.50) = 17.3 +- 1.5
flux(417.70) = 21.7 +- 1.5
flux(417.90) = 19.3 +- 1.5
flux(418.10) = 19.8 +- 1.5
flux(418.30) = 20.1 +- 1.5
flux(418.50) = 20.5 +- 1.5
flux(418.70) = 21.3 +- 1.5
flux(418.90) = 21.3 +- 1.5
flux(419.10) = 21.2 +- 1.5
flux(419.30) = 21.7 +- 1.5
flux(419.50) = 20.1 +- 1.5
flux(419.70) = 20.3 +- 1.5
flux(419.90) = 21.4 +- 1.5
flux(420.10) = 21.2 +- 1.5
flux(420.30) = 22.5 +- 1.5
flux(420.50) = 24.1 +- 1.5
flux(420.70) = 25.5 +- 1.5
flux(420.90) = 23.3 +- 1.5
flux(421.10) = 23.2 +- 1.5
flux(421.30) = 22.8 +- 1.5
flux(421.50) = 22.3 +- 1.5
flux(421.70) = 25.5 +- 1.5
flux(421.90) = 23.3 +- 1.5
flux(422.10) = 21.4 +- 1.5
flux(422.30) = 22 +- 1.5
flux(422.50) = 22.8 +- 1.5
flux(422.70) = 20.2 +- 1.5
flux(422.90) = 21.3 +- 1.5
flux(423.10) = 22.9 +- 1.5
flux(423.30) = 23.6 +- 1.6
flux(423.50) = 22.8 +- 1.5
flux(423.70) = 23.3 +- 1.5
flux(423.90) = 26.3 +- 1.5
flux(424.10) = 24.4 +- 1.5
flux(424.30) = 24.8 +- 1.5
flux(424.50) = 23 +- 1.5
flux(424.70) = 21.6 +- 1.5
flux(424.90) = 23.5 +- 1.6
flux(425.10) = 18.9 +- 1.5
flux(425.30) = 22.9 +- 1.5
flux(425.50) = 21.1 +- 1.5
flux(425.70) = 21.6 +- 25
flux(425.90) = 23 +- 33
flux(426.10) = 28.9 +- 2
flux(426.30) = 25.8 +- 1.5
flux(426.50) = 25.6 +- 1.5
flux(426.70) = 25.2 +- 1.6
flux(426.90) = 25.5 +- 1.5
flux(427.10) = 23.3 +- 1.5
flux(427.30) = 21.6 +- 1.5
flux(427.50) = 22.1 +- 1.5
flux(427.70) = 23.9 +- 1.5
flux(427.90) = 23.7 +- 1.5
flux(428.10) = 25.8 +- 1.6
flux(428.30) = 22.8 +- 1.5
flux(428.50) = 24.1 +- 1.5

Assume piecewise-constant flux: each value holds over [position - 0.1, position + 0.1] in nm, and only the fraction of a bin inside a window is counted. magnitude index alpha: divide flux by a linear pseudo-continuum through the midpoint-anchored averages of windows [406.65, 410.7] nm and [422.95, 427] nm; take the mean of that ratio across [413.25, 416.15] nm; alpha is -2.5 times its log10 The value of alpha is 0.04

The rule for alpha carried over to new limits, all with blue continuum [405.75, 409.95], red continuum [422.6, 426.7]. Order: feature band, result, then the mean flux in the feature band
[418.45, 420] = 0.09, 21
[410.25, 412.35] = 0.04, 21.5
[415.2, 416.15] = 0.07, 21.3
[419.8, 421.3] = 0.00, 23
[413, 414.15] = -0.01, 22.6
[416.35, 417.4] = 0.12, 20.4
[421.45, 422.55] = 0.01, 22.9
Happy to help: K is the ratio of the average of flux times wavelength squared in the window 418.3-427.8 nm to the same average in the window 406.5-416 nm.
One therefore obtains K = 1.1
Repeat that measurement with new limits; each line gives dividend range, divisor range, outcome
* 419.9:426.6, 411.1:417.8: 1.13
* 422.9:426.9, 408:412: 1.16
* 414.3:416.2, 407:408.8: 1.00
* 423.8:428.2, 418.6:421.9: 1.09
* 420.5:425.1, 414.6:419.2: 1.15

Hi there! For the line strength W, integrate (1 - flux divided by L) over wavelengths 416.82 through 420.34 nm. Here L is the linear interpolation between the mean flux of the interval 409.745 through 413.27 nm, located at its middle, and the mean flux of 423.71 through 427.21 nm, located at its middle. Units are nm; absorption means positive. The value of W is 0.35 nm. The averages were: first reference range 21.3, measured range 20.3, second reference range 23.8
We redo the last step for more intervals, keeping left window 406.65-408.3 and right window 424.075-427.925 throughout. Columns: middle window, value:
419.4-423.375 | 0.091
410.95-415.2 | 0.036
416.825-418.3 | 0.212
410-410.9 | 0.105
